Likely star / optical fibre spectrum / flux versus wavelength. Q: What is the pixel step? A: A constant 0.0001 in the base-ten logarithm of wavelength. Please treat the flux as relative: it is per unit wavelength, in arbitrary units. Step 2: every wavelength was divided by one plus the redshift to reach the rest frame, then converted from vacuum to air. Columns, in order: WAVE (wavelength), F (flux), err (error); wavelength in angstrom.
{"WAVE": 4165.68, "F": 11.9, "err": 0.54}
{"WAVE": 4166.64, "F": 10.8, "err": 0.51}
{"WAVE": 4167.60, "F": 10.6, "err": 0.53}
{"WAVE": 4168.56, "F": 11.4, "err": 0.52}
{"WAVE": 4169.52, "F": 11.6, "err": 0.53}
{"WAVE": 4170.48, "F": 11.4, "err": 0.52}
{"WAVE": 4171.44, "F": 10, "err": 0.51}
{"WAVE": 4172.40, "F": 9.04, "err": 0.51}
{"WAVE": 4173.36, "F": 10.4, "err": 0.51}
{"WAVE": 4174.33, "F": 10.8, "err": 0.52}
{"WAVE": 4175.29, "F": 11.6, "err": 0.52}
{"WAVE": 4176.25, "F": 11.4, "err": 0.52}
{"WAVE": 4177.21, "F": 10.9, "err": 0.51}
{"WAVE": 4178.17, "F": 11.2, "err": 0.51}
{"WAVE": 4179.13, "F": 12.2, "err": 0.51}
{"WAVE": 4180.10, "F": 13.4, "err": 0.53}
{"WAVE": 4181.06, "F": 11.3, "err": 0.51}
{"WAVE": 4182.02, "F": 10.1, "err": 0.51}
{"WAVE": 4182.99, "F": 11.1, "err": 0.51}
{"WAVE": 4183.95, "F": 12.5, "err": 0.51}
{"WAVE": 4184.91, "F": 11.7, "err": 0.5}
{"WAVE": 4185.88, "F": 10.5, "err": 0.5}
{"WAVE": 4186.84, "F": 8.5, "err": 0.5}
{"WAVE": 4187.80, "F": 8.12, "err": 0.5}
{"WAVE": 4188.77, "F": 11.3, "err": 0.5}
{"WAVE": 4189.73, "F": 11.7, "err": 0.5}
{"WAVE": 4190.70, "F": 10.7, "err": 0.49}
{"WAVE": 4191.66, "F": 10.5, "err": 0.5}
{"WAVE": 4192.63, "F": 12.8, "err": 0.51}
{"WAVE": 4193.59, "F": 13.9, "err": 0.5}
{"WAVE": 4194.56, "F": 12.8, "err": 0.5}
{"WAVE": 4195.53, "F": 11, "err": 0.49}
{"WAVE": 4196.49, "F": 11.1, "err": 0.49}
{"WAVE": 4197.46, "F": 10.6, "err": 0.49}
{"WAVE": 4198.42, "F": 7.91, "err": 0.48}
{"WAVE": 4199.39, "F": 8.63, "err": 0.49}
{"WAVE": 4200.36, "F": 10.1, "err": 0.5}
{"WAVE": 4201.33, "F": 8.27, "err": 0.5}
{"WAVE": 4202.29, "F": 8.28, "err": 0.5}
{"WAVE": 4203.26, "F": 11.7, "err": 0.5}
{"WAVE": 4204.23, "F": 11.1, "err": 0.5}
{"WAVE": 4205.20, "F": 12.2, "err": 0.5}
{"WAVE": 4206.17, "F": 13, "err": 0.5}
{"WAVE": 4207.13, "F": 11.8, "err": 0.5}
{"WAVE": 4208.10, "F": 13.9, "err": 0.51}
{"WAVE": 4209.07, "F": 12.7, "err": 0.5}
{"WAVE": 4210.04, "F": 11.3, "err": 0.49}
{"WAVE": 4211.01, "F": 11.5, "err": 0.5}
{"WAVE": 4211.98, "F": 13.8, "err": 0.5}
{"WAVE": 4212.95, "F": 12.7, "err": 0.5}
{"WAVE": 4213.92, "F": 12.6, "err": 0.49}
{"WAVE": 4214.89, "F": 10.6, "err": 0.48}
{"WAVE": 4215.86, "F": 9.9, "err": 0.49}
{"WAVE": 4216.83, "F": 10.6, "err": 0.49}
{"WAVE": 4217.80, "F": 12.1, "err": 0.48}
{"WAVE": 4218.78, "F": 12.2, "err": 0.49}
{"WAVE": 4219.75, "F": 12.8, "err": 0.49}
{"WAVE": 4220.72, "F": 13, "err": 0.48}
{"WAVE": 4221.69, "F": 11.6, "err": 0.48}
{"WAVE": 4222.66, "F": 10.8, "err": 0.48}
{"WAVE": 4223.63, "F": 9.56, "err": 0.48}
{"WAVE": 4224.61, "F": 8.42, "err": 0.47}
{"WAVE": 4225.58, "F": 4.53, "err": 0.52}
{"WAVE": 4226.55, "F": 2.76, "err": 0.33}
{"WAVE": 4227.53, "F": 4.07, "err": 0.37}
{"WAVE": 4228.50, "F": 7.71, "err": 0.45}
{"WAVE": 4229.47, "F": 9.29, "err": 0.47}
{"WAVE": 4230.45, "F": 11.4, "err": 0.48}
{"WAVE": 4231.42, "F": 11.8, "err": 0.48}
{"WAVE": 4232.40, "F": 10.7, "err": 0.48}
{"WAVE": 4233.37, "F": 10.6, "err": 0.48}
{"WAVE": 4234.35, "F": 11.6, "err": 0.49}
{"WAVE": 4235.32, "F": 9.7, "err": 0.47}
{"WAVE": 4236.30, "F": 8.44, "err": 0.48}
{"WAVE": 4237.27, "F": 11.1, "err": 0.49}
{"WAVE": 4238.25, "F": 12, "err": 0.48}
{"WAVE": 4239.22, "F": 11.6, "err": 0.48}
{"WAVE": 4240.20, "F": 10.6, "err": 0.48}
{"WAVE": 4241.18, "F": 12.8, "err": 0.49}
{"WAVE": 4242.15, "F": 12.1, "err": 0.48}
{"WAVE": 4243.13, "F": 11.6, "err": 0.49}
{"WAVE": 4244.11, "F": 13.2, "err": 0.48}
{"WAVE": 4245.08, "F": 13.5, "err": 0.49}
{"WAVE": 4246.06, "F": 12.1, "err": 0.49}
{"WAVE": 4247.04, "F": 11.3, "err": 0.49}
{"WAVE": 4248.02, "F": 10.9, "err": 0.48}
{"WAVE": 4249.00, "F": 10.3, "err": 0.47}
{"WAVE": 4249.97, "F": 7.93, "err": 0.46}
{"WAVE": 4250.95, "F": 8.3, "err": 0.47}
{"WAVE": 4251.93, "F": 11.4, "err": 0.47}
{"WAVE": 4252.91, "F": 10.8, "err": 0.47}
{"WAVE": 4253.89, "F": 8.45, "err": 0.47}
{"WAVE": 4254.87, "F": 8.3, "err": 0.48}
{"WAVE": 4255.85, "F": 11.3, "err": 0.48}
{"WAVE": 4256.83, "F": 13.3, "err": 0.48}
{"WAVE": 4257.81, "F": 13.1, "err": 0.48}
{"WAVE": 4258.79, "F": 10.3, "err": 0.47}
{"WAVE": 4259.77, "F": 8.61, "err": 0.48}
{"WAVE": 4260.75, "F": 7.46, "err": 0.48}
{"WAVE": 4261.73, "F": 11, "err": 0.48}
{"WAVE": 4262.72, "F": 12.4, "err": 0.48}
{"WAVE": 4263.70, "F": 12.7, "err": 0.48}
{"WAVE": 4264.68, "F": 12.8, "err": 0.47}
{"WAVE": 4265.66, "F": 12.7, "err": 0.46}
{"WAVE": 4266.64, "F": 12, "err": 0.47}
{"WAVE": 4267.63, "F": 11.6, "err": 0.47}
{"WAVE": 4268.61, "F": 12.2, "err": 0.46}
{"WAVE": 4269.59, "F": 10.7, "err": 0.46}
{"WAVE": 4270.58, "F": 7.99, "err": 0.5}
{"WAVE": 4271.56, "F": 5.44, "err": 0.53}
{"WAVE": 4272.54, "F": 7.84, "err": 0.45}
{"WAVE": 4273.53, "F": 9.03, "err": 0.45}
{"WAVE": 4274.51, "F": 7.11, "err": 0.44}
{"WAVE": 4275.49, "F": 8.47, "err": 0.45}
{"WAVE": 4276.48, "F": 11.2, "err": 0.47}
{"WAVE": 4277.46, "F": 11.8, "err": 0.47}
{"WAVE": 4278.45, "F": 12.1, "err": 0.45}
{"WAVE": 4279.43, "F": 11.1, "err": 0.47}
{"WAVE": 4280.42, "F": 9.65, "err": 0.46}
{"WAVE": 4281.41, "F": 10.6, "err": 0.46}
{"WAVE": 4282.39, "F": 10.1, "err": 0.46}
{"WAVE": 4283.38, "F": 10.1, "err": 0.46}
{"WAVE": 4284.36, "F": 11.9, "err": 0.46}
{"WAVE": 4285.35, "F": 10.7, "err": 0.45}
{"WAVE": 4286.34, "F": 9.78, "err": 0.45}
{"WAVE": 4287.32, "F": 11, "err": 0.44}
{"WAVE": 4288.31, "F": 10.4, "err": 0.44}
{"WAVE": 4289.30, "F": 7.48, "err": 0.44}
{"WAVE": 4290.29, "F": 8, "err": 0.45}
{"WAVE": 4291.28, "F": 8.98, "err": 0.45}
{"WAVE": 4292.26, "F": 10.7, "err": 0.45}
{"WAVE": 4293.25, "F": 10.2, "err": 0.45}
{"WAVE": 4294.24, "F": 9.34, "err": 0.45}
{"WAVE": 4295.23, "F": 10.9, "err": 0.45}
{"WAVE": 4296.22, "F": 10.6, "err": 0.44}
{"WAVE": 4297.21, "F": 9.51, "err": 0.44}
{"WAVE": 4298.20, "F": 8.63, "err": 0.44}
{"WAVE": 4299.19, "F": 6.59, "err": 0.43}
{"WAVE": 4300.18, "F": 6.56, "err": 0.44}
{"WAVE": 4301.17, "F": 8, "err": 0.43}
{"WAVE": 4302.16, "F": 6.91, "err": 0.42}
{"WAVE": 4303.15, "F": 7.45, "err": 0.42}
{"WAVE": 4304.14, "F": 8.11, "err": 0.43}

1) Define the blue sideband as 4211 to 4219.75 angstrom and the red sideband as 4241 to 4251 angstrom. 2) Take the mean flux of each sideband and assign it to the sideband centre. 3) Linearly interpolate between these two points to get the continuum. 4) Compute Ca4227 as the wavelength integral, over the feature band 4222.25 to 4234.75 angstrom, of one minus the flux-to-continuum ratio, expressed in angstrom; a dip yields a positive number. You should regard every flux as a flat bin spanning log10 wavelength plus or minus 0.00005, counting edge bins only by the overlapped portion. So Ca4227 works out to 3.2 angstrom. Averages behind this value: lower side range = 11.8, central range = 8.67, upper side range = 11.4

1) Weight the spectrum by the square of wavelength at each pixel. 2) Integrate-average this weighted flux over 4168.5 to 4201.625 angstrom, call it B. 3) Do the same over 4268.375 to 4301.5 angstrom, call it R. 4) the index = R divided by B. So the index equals 0.92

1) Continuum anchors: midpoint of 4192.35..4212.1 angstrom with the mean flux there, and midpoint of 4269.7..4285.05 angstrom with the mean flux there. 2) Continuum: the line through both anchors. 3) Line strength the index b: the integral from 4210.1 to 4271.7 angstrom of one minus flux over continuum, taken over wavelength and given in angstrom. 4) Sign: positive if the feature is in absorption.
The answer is -1.2 angstrom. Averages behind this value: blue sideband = 11.3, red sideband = 9.67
